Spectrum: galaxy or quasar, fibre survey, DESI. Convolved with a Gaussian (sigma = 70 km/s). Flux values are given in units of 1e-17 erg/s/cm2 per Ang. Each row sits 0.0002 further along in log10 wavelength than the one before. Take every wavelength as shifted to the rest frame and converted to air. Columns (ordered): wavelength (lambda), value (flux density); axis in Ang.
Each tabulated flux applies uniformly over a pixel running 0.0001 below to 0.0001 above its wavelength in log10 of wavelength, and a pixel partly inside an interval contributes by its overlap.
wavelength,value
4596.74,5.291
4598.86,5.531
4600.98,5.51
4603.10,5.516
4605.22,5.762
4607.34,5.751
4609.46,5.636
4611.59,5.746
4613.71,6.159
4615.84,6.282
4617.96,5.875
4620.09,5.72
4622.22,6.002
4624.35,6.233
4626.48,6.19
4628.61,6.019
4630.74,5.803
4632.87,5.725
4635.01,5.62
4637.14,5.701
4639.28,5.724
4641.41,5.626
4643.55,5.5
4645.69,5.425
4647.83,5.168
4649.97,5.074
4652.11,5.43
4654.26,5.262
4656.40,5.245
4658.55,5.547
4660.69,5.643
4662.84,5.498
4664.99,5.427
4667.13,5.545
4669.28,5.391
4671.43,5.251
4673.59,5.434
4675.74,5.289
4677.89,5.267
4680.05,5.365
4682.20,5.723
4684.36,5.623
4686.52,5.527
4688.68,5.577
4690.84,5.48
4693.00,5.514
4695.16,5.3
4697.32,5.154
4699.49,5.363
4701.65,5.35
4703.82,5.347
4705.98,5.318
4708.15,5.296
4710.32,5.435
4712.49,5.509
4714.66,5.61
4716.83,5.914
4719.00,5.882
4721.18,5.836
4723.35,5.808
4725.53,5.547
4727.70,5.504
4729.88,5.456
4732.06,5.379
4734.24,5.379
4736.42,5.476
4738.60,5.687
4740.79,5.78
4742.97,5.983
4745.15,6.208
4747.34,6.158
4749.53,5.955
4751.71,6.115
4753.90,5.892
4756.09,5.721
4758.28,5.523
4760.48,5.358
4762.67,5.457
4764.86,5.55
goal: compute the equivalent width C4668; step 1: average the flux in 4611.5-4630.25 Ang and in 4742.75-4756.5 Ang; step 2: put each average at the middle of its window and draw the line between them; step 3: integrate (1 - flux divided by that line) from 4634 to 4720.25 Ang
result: 8.1 Ang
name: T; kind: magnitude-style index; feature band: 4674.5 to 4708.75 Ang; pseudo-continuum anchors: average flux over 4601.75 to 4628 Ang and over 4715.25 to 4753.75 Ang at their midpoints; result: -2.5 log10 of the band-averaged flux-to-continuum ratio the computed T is 0.08 mag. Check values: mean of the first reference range 5.9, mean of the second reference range 5.77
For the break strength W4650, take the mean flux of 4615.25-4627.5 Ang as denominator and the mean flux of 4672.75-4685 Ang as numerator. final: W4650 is 0.9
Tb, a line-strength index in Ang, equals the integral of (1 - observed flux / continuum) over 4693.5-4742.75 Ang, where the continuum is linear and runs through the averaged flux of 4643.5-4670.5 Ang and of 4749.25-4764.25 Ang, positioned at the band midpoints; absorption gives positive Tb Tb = 0.52 Ang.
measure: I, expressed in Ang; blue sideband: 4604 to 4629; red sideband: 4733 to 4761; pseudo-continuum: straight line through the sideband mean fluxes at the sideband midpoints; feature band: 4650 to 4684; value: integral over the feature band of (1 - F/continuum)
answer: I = 2.7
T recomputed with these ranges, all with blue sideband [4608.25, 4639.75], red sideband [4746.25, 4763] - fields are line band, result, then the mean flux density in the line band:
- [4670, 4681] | 0.10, 5.32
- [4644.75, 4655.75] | 0.12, 5.27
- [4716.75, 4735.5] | 0.04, 5.62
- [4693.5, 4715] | 0.09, 5.36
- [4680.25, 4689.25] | 0.05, 5.59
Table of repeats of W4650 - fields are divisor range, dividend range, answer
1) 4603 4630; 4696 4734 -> 0.93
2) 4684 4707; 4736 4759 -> 1.09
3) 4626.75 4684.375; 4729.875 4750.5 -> 1.05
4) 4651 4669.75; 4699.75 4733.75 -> 1.02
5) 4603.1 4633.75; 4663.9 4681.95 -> 0.91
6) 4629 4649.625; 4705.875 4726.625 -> 1.01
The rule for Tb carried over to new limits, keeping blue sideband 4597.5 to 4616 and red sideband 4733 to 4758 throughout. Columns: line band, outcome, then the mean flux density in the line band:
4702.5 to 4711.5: 0.7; 5.35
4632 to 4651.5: 0.9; 5.5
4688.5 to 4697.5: 0.6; 5.42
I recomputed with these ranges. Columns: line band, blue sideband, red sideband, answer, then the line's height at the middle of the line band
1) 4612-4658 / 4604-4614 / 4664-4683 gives -0.56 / 5.63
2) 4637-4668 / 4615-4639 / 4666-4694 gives 1.36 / 5.7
